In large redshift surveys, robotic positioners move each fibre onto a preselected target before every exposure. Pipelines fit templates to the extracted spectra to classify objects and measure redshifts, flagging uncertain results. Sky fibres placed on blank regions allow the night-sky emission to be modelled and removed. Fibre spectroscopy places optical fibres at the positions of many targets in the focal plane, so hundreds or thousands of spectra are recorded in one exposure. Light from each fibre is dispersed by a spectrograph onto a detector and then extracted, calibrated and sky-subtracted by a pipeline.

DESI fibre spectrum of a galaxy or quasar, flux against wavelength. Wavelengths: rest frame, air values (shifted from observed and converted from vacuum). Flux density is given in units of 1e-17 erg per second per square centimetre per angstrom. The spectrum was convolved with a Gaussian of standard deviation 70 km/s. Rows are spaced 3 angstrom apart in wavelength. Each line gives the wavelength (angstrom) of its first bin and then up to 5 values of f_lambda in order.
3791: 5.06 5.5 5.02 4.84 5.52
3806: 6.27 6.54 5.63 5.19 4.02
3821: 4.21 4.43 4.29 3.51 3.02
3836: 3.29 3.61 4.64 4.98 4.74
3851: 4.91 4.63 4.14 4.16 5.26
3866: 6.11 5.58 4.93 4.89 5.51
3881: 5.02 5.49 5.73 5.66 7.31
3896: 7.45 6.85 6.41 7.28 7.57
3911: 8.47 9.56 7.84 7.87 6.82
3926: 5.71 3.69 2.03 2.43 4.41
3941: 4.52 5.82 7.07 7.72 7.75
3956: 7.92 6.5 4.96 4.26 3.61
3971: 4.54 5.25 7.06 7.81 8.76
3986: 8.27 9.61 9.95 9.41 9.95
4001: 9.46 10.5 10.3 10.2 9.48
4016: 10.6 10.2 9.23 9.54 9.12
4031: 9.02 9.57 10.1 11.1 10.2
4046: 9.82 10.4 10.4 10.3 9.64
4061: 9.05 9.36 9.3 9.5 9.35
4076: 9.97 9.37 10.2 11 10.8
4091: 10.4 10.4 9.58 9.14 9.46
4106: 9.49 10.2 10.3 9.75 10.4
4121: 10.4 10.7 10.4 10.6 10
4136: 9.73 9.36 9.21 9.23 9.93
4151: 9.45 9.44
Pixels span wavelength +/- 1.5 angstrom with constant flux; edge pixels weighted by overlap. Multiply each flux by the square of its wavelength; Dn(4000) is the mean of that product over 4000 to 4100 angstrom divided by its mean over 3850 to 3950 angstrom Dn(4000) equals 1.83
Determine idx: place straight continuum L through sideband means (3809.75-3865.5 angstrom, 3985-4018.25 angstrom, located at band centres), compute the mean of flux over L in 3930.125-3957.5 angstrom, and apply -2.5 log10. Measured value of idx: 0.41 mag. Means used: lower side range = 4.43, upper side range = 9.83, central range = 5.49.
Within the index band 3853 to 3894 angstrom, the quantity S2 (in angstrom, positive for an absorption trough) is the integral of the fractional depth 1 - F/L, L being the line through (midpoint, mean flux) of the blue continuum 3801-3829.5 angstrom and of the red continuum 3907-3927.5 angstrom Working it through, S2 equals 8.0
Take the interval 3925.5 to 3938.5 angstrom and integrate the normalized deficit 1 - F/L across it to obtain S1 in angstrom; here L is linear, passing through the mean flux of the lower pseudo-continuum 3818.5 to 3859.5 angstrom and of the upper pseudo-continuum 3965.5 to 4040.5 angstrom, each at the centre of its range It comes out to 6.4 angstrom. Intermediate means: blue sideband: 4.18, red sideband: 8.81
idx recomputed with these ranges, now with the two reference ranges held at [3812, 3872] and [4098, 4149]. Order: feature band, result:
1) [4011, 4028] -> -0.230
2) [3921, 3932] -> 0.203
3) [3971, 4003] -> -0.151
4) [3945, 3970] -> 0.084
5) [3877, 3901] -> -0.138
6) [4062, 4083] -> -0.074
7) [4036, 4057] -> -0.221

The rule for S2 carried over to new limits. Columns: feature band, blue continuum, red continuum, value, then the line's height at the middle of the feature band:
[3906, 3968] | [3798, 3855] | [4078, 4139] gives 5.86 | 6.79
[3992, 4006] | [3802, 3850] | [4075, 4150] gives -3.55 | 7.86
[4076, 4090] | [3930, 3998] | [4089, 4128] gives -1.33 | 9.41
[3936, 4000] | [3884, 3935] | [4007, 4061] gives 9.93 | 8.1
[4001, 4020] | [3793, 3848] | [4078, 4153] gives -4.83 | 8.1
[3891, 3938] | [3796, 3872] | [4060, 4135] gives -1.01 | 6.34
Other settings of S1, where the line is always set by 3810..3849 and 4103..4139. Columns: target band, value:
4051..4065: -1.4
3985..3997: -3.0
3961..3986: 4.4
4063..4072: -0.3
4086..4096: -1.0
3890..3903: -2.9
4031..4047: -3.0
